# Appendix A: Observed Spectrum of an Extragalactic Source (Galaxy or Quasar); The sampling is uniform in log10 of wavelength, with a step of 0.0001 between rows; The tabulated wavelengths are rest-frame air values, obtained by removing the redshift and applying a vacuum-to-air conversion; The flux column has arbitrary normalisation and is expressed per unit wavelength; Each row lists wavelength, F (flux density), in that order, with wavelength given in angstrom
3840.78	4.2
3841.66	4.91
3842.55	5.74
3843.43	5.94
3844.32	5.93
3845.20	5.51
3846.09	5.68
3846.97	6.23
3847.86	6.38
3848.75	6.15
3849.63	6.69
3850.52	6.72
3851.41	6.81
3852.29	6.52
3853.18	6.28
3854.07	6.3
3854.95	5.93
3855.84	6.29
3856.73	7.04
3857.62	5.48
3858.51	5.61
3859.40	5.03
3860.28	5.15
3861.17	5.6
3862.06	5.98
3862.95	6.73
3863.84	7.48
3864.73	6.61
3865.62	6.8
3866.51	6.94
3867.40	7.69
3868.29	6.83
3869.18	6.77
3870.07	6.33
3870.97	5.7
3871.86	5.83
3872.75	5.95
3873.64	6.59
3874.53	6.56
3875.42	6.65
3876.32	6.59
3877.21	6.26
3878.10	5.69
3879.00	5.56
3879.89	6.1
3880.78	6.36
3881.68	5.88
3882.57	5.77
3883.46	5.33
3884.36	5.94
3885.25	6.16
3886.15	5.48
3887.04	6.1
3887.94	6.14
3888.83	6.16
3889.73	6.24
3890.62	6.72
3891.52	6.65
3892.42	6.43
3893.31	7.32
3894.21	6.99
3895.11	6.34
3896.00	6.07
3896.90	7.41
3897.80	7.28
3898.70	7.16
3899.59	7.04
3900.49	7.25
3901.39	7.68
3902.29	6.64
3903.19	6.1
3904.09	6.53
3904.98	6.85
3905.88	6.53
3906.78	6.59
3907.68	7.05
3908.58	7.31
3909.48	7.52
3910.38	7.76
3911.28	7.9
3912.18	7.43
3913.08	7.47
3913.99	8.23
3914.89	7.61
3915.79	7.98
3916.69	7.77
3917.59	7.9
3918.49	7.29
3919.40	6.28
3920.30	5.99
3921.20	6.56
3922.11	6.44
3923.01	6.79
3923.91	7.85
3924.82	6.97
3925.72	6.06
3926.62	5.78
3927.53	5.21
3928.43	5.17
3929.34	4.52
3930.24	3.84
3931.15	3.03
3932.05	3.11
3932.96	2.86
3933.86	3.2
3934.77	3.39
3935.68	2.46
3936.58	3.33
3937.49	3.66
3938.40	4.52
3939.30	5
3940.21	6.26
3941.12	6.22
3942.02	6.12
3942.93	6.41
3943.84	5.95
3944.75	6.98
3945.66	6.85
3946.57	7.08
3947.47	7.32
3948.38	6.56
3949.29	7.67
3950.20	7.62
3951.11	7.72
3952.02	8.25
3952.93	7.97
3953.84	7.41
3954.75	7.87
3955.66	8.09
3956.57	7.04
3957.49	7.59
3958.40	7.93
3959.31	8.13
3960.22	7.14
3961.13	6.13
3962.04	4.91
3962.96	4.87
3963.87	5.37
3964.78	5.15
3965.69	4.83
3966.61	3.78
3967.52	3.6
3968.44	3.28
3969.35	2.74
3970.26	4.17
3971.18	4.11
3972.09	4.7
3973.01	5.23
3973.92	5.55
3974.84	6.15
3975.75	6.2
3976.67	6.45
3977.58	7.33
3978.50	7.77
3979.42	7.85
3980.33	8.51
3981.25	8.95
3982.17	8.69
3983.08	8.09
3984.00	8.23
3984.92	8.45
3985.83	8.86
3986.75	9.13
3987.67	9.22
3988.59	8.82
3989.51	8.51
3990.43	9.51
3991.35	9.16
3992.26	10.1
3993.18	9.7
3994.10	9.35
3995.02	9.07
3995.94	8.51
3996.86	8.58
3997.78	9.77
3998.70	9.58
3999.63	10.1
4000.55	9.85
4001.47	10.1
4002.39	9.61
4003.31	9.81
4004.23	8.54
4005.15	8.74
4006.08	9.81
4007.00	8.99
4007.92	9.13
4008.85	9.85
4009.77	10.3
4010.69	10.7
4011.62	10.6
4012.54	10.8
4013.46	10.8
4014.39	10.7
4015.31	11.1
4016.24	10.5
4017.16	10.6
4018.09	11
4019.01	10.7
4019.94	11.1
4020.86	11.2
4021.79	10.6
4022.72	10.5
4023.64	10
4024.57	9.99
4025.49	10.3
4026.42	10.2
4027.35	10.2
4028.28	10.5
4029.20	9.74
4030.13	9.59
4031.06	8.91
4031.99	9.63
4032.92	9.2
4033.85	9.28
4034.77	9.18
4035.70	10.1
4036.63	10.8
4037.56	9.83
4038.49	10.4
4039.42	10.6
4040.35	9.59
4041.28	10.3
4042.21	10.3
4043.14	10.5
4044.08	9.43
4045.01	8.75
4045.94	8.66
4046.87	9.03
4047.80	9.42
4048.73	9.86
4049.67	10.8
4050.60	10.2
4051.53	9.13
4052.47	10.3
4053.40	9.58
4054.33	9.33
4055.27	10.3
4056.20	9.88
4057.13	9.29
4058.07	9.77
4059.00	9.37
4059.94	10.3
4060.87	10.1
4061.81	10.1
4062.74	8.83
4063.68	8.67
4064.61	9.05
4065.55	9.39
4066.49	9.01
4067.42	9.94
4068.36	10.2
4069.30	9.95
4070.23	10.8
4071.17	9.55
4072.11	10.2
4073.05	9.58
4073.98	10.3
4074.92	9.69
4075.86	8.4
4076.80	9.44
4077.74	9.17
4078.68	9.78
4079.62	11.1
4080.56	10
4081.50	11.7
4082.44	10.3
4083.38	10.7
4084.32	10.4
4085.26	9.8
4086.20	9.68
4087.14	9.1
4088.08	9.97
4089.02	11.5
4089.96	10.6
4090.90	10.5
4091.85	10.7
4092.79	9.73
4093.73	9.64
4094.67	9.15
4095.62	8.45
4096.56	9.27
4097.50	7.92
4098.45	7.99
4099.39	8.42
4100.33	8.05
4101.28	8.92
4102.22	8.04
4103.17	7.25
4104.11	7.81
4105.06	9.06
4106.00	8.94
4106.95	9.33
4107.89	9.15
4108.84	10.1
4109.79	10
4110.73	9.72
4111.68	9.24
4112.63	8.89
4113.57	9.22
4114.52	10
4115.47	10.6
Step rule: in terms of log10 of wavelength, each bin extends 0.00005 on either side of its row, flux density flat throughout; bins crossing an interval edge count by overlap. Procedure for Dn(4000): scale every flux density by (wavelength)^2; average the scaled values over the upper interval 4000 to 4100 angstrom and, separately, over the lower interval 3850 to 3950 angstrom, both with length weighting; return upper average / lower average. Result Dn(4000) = 1.70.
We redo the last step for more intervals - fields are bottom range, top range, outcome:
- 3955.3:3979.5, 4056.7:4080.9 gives 1.78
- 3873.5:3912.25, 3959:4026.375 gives 1.34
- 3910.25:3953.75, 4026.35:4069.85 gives 1.68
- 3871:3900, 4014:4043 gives 1.74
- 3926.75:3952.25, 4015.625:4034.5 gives 1.98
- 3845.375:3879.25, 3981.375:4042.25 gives 1.68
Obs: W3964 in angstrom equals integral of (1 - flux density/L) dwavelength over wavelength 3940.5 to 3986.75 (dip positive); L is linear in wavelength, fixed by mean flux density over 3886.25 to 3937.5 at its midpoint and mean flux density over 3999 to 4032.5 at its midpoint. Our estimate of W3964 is 8.72 angstrom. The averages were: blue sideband 6.26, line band 6.62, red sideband 10.1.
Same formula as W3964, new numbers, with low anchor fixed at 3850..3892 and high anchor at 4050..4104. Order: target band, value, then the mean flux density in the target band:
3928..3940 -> 5.8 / 3.75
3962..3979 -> 6.1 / 5.07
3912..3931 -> 1.3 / 6.55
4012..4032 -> -3.9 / 10.4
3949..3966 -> 1.6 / 6.94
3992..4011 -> -2.6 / 9.52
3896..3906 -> -0.3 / 6.93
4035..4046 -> -1.2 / 9.96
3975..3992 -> -0.4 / 8.31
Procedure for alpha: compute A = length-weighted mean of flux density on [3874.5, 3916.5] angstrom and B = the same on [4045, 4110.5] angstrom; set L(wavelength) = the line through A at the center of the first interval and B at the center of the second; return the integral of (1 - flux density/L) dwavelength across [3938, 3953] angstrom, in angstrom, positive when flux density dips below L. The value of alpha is 1.6 angstrom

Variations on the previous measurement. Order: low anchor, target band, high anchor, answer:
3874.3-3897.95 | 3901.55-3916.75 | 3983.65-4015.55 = -0.6 angstrom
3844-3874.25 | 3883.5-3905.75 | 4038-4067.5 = 1.0 angstrom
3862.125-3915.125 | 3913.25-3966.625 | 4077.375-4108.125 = 8.9 angstrom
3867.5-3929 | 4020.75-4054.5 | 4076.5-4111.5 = -4.7 angstrom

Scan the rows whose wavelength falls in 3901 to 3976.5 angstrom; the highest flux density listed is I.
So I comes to 8.25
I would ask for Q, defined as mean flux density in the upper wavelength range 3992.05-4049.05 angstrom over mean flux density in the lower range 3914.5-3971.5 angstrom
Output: 1.7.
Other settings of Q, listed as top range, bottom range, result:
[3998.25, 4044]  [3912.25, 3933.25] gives 1.64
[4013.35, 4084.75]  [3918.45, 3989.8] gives 1.60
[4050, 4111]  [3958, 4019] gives 1.18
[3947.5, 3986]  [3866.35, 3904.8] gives 1.02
